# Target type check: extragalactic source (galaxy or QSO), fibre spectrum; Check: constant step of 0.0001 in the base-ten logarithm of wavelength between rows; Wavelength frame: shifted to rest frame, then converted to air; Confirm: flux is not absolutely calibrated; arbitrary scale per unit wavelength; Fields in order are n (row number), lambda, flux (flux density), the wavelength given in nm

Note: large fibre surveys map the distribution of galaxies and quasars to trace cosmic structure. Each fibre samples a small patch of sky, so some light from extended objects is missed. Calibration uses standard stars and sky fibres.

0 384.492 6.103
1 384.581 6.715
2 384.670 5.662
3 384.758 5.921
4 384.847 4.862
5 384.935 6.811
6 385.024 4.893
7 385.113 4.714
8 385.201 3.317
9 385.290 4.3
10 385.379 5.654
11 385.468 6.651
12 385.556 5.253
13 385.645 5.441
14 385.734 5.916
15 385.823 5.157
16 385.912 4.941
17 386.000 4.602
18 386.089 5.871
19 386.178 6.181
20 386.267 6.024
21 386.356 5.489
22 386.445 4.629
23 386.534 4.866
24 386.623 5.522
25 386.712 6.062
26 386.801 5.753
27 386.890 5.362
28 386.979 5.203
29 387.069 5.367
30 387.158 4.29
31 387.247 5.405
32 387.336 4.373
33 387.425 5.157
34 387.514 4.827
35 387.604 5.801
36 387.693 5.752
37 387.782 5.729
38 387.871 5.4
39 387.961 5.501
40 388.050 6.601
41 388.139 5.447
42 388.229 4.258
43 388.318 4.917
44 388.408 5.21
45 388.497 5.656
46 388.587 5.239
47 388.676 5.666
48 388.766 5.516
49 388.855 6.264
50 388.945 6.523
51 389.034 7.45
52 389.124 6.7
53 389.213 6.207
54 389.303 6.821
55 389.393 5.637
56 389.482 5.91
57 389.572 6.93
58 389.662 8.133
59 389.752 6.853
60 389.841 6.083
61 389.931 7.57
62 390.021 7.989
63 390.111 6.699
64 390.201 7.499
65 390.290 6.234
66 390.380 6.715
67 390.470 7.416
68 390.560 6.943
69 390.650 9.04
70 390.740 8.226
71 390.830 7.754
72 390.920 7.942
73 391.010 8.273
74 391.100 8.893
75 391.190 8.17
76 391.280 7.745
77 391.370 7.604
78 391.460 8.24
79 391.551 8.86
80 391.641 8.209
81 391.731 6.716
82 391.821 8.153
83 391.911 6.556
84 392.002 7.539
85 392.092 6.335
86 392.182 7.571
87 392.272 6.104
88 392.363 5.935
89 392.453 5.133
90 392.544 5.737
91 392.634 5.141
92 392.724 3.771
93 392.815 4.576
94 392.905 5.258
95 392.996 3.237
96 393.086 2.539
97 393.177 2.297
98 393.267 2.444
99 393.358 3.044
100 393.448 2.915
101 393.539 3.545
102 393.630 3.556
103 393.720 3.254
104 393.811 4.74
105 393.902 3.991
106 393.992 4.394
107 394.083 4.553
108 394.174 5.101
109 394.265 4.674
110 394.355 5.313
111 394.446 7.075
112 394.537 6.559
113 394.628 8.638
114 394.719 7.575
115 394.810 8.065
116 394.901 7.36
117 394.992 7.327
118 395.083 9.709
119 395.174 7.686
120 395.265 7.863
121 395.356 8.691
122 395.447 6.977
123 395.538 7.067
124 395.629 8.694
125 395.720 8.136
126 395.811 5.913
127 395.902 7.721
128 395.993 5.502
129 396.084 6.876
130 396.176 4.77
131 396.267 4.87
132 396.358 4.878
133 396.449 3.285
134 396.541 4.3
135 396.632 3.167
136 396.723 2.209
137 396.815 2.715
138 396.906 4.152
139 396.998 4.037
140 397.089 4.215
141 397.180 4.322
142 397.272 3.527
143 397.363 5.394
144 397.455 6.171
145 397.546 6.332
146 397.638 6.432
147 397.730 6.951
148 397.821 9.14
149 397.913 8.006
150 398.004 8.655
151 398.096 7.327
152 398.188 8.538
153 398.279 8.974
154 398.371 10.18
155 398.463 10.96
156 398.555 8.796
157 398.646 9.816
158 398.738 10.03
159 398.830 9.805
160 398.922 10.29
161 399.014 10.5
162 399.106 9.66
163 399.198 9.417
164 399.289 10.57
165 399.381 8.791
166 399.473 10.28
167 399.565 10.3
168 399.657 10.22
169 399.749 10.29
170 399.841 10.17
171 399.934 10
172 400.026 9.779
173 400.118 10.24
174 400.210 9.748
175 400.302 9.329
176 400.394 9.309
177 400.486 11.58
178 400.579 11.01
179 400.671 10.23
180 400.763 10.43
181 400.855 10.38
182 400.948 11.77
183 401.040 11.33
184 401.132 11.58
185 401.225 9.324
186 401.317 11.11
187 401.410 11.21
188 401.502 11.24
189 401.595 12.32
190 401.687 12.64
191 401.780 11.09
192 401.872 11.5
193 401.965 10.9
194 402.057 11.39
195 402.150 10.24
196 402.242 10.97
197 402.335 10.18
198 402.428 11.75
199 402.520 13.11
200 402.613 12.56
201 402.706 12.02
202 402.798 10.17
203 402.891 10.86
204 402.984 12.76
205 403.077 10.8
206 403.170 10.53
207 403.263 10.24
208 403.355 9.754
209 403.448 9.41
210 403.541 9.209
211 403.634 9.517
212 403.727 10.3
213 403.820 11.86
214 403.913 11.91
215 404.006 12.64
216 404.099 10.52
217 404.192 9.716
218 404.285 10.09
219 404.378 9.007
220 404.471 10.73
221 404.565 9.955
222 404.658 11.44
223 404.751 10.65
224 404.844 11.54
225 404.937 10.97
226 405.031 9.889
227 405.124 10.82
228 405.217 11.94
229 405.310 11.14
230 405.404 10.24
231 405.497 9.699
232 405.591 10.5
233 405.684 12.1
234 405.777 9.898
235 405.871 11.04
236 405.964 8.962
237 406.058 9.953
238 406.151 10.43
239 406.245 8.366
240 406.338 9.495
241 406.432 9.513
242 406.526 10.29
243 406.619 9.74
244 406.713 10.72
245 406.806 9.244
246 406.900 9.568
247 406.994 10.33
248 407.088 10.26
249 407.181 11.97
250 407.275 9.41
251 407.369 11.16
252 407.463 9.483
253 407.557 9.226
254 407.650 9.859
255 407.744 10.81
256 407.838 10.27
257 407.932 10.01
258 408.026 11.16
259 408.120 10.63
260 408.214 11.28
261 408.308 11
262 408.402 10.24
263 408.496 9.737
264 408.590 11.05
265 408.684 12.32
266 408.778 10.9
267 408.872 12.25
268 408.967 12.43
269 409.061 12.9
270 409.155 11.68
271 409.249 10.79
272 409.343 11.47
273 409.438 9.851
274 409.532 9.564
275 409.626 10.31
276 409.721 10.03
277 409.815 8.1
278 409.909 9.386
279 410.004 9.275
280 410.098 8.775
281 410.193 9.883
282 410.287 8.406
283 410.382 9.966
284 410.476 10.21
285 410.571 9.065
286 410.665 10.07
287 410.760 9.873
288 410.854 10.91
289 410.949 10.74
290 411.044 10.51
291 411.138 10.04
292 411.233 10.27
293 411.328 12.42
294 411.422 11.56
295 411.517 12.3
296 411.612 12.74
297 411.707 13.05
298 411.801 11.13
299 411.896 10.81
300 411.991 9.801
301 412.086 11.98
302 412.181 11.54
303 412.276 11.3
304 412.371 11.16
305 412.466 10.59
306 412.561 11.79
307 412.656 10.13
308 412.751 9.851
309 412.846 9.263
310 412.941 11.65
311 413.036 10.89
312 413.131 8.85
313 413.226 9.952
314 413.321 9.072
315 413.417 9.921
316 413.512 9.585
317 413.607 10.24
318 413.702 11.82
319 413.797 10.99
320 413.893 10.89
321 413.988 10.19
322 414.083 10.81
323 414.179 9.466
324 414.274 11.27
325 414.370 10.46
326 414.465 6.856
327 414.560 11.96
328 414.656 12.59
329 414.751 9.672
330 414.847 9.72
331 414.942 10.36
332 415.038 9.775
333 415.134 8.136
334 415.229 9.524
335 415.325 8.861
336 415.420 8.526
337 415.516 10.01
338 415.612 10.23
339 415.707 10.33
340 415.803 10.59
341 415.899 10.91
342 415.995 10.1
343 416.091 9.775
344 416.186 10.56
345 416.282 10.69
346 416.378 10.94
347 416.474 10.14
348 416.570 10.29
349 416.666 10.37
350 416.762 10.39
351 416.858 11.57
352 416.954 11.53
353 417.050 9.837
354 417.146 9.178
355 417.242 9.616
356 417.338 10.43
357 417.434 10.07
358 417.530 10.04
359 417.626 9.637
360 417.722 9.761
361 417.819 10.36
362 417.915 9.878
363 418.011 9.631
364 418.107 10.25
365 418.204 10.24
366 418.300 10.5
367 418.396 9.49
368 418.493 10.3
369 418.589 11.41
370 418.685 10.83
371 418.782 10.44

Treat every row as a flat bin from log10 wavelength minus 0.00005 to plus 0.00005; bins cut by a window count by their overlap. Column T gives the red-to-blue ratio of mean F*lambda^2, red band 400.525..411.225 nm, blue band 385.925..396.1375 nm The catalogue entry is 1.85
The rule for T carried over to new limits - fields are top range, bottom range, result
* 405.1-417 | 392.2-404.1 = 1.37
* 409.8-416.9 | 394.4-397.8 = 1.85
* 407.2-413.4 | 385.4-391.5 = 1.89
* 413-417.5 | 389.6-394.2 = 1.87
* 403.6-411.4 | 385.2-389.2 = 2.11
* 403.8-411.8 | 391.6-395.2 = 2.04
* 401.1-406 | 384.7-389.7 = 2.12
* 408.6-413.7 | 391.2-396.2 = 1.90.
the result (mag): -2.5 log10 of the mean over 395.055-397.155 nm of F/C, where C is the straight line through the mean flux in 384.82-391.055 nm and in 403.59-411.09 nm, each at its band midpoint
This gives 0.33 mag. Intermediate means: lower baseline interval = 5.97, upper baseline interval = 10.4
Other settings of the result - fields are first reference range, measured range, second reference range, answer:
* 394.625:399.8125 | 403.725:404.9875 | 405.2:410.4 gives -0.156 mag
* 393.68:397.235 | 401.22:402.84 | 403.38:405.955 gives -0.229 mag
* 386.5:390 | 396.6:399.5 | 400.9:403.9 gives 0.263 mag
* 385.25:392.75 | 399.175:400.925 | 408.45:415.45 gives -0.219 mag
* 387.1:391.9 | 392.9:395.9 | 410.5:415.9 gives 0.285 mag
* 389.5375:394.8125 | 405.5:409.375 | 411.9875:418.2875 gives -0.184 mag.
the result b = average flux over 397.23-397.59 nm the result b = 5.38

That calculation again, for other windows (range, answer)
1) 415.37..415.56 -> 9.26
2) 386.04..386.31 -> 6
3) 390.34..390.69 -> 7.51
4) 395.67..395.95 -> 7.28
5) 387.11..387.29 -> 4.86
